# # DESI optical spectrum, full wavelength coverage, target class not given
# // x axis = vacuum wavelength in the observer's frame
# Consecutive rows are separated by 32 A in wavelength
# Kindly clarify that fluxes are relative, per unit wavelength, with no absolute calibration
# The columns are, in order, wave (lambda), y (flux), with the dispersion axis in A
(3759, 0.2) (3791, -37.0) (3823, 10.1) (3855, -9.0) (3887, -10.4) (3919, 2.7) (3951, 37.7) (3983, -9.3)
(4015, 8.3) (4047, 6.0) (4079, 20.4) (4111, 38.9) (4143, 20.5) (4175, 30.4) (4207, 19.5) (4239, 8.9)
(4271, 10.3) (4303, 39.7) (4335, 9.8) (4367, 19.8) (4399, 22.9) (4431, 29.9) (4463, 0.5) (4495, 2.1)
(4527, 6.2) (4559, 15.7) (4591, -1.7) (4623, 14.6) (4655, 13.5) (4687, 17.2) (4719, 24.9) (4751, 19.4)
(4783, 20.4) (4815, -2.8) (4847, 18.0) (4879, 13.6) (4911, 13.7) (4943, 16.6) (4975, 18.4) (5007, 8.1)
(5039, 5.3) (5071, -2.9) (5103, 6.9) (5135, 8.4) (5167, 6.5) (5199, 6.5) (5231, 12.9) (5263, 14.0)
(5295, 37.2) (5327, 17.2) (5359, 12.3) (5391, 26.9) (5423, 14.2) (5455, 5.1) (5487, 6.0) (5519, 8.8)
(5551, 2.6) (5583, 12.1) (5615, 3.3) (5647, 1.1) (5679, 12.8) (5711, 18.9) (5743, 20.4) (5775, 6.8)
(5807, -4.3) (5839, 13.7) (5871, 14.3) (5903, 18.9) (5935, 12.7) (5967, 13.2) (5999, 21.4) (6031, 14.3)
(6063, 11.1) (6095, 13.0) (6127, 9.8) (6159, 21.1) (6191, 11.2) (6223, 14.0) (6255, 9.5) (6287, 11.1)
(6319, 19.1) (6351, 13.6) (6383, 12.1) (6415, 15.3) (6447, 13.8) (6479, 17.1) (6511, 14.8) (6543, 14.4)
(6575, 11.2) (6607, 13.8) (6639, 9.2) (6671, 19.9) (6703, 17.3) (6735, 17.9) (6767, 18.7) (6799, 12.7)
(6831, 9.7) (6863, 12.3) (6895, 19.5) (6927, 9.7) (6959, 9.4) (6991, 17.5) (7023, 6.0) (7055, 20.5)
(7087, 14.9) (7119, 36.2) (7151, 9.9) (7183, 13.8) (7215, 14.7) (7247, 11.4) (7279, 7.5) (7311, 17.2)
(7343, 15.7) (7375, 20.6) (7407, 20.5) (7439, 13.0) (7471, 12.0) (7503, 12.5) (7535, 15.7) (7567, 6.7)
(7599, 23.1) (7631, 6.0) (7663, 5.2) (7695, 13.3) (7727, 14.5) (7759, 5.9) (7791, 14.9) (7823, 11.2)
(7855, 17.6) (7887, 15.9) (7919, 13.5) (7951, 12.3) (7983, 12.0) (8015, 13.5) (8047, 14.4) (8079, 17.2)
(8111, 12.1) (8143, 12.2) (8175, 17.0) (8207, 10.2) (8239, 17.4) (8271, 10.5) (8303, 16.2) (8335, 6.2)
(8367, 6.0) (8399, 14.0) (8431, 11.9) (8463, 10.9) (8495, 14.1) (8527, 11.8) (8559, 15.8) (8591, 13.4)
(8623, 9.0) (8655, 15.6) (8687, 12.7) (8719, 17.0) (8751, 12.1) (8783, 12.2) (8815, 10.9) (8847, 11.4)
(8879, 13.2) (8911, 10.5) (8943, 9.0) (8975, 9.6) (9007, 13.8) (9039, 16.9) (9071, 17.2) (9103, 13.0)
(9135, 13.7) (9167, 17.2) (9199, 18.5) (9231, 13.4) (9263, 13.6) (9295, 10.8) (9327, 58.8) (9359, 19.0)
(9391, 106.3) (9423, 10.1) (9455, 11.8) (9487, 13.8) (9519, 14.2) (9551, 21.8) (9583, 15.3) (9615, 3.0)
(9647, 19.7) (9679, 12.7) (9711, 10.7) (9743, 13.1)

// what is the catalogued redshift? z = 0.42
